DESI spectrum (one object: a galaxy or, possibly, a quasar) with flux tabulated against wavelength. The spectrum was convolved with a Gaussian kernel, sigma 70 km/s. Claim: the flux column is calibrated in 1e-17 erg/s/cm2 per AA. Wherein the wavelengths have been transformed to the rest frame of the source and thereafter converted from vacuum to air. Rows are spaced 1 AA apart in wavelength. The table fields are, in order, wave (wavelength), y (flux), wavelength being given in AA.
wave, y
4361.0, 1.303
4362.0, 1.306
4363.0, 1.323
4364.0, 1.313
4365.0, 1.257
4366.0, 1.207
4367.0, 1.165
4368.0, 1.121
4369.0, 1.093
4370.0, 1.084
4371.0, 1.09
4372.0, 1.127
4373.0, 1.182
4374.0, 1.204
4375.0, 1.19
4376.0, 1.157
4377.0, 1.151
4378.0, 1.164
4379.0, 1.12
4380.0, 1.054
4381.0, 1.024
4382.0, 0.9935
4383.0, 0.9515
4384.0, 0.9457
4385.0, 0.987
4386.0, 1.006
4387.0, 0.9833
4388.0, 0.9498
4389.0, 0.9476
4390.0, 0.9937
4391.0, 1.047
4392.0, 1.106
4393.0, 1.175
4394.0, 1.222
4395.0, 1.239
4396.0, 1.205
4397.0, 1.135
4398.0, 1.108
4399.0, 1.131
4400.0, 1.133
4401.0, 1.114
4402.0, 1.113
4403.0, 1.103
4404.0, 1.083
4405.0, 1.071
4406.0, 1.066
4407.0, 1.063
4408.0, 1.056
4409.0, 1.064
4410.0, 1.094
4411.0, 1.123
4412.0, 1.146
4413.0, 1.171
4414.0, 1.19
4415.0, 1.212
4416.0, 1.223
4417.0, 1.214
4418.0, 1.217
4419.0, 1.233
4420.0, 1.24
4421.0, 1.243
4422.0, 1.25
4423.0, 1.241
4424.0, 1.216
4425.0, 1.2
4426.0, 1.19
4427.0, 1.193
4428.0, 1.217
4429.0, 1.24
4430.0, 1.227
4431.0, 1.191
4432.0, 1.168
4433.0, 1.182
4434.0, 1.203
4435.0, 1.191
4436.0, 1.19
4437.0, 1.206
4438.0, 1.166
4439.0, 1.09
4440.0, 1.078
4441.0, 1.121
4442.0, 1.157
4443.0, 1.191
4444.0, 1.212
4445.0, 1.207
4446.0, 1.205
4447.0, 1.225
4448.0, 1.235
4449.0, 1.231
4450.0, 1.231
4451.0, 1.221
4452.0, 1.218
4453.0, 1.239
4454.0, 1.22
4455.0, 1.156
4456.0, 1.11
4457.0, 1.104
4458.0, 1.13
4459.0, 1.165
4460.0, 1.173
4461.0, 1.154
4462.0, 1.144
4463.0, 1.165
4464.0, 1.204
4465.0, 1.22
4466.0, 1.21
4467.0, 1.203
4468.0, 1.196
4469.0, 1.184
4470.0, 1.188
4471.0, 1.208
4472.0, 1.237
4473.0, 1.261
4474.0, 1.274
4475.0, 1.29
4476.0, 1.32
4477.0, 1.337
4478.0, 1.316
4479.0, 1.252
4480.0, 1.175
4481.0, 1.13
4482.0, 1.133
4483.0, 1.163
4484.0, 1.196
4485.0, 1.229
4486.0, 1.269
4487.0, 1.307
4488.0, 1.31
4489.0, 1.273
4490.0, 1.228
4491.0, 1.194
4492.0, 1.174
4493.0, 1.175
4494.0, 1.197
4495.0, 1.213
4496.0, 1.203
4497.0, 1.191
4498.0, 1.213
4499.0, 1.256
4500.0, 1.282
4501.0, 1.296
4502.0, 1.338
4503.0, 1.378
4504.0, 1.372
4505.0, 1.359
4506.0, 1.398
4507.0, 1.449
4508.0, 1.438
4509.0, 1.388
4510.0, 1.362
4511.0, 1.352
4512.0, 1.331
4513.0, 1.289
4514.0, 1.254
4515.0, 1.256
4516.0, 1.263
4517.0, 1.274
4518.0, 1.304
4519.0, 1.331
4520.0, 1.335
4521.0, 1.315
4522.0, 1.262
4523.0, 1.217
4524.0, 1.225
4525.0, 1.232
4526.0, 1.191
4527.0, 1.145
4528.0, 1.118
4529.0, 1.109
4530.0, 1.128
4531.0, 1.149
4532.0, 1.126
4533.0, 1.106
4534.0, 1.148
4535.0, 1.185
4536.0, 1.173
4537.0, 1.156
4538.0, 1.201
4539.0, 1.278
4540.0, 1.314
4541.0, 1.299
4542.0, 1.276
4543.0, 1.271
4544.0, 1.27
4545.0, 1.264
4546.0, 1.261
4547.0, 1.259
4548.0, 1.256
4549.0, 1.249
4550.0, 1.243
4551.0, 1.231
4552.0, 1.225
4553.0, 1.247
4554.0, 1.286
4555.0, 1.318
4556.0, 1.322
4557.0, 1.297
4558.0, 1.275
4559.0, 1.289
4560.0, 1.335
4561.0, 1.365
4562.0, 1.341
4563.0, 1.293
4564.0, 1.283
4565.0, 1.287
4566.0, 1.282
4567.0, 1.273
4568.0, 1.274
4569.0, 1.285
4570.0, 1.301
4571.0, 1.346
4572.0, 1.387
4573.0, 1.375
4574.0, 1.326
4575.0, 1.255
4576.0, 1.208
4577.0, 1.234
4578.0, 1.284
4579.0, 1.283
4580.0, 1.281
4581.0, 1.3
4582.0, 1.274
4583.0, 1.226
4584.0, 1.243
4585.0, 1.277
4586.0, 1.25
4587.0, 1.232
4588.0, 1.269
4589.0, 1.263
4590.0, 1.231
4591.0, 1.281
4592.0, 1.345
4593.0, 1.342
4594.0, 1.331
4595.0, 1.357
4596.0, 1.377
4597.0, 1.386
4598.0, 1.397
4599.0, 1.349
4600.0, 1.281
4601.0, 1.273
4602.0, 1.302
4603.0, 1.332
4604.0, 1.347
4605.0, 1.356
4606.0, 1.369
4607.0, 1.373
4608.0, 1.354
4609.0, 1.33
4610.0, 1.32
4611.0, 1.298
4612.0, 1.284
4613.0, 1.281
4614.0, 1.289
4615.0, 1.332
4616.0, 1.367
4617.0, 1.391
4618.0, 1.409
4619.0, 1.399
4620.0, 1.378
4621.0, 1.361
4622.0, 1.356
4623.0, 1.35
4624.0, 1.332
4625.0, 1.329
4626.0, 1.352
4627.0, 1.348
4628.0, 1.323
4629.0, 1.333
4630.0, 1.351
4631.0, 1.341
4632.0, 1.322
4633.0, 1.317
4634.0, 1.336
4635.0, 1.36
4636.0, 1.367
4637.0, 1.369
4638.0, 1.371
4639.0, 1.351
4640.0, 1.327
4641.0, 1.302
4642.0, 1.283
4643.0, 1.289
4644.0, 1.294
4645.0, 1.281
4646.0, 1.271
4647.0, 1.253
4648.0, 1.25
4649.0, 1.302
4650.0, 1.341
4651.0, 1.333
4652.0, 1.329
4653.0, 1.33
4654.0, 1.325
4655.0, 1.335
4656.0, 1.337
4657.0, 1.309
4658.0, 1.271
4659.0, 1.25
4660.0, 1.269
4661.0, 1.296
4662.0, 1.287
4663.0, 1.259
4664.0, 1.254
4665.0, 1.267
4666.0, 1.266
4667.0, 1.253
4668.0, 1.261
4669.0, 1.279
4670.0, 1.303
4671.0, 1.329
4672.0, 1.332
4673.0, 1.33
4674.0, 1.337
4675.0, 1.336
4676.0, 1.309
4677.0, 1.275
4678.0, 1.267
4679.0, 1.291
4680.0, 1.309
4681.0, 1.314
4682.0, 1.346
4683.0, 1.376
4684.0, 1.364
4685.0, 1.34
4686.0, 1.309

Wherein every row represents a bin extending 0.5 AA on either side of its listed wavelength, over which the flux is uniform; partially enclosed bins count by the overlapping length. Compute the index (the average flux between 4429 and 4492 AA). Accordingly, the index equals 1.2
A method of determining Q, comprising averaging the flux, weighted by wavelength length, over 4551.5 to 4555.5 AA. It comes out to 1.27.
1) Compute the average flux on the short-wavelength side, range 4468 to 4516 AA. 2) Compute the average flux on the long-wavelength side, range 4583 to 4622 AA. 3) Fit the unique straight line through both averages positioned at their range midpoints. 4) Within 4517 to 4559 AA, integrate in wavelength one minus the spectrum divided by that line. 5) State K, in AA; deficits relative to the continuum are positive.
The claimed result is 1.8 AA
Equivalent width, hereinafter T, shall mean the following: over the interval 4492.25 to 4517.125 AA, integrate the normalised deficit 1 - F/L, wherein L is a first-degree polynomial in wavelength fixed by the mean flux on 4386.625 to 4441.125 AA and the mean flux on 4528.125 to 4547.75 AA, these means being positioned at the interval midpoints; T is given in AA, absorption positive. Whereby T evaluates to -2.3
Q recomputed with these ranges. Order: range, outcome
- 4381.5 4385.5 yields 0.969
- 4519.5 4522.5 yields 1.3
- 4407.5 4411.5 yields 1.08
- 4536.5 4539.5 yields 1.21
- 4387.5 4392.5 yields 1.01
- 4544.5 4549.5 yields 1.26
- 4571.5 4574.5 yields 1.36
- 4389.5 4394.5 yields 1.11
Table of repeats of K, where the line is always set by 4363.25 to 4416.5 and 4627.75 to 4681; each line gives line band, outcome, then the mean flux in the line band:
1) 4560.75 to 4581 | -0.9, 1.3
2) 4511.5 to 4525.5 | -0.8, 1.28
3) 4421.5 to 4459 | -1.4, 1.19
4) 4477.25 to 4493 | -0.6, 1.22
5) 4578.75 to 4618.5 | -1.5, 1.31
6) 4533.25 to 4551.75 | -0.2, 1.24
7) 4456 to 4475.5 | -0.4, 1.19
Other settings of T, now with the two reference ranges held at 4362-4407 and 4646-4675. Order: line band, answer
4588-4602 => -0.8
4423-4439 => -0.8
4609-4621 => -0.7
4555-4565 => -0.7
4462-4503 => -1.9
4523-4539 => 0.6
